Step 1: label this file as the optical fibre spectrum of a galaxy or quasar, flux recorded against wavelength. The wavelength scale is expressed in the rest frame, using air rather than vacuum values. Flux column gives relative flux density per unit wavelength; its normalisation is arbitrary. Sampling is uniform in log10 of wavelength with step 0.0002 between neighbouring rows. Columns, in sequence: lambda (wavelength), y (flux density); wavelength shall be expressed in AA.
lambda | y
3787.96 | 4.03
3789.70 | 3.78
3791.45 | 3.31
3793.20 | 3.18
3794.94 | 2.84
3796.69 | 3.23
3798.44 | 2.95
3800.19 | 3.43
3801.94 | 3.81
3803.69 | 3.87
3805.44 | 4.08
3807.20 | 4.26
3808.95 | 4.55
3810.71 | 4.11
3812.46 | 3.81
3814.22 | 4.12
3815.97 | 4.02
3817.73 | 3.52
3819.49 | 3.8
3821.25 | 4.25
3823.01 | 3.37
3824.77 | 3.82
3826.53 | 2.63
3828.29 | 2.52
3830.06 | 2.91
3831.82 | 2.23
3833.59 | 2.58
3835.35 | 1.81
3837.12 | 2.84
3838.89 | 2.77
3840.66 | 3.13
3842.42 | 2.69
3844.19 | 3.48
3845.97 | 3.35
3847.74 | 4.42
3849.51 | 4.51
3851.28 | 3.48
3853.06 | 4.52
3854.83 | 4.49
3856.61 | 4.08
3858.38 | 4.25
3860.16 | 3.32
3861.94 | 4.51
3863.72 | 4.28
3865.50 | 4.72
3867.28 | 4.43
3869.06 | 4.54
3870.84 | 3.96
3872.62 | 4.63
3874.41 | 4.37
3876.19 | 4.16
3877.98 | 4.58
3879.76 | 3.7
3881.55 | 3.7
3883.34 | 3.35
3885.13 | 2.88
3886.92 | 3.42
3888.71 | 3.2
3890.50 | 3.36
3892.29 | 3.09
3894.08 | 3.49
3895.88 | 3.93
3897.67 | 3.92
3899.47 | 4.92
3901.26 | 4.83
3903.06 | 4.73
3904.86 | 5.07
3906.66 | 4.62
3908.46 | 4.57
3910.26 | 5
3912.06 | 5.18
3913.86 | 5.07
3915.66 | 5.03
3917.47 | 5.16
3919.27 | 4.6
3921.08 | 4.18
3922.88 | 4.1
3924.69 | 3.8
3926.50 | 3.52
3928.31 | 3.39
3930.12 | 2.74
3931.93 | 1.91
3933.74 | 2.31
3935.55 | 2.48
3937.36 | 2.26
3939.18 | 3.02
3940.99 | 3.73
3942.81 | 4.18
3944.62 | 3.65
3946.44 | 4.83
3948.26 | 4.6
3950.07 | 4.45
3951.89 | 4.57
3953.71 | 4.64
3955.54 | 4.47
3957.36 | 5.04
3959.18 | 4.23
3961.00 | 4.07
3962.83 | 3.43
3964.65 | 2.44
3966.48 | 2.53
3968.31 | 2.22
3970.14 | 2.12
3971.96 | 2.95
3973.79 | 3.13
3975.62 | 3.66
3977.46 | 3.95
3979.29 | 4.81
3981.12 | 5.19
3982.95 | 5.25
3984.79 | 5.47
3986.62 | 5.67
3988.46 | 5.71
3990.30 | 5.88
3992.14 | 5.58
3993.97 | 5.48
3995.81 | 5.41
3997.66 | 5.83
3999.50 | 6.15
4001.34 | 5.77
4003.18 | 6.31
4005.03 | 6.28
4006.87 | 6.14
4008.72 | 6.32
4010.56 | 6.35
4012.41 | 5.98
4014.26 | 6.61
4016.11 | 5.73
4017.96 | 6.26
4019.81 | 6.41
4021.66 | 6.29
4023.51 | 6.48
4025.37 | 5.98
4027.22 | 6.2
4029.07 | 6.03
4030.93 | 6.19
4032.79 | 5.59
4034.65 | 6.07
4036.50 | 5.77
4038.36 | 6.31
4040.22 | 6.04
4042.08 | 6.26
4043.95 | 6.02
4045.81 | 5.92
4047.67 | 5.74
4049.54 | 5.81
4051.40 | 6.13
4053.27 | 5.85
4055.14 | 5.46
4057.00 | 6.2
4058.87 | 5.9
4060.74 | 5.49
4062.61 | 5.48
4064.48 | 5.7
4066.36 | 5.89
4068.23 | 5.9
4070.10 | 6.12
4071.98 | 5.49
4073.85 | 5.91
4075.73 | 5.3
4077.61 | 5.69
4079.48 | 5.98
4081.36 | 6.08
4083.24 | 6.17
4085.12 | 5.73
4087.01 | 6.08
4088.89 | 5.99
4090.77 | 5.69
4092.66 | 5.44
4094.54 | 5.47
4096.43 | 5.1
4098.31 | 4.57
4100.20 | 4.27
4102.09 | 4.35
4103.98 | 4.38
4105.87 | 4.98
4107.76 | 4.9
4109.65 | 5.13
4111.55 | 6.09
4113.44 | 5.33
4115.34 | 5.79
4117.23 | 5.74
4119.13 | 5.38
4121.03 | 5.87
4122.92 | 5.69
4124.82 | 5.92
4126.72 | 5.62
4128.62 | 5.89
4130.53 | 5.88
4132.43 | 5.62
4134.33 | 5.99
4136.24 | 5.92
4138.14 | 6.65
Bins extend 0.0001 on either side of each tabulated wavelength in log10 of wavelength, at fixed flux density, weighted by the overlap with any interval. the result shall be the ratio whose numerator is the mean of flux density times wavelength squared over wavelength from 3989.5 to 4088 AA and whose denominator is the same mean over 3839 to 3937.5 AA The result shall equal 1.62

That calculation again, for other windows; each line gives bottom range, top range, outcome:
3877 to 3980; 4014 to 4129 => 1.60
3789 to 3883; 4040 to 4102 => 1.74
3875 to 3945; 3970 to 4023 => 1.48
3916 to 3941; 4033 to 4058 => 1.86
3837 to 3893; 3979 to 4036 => 1.66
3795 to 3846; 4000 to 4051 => 2.01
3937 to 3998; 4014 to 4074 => 1.46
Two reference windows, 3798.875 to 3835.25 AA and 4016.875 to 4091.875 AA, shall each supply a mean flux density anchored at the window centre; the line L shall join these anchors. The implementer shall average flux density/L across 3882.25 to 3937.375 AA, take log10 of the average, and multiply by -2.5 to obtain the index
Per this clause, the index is 0.15 mag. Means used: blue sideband 3.54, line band 3.9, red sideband 5.94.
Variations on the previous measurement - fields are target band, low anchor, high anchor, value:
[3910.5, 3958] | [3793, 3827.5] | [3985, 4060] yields 0.26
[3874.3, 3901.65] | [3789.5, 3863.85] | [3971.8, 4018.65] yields 0.13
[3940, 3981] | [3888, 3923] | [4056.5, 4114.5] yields 0.23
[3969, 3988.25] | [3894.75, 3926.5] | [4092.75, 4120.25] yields 0.13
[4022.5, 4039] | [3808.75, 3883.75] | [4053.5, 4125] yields -0.19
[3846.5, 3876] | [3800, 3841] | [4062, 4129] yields -0.14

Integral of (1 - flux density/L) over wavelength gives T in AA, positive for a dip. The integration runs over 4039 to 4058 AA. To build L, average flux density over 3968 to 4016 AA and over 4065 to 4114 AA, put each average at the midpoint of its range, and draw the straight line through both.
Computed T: -2.09 AA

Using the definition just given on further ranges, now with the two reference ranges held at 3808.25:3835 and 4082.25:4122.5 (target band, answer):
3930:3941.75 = 4.5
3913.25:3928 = -0.9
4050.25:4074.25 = -3.4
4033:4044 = -2.5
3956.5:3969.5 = 3.0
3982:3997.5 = -3.3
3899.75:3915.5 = -3.4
